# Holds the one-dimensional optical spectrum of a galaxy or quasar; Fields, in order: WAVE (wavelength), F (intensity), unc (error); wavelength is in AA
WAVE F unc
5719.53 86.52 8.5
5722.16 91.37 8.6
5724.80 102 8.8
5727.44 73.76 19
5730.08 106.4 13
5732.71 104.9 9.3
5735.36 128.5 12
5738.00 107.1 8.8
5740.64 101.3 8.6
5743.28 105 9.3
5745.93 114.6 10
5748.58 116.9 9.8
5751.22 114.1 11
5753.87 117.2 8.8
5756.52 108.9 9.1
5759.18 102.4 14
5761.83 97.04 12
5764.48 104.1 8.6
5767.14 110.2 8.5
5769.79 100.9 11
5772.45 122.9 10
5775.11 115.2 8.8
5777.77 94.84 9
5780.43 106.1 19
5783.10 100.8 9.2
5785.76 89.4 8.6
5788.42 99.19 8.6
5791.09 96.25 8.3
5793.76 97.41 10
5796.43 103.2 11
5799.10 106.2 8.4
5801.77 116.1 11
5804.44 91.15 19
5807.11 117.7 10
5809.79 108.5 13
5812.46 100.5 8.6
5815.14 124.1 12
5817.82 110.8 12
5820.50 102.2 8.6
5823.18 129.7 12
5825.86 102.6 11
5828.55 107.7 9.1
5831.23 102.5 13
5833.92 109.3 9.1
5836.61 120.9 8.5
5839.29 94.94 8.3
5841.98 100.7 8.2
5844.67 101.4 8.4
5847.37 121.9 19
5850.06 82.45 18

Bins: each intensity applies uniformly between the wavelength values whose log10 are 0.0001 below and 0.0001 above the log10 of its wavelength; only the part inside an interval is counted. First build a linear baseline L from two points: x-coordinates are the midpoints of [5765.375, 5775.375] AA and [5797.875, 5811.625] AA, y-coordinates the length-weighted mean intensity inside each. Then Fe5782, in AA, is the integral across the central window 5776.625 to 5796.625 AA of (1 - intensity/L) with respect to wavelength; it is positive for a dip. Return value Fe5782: 2.12 AA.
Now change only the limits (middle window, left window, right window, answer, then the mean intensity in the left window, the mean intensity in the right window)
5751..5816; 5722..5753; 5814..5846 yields 1.21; 106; 109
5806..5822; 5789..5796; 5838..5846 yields -2.01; 97.8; 99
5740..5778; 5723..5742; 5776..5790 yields -3.08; 103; 98.6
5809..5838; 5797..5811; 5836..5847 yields -1.25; 108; 105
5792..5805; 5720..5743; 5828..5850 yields 0.12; 102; 106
